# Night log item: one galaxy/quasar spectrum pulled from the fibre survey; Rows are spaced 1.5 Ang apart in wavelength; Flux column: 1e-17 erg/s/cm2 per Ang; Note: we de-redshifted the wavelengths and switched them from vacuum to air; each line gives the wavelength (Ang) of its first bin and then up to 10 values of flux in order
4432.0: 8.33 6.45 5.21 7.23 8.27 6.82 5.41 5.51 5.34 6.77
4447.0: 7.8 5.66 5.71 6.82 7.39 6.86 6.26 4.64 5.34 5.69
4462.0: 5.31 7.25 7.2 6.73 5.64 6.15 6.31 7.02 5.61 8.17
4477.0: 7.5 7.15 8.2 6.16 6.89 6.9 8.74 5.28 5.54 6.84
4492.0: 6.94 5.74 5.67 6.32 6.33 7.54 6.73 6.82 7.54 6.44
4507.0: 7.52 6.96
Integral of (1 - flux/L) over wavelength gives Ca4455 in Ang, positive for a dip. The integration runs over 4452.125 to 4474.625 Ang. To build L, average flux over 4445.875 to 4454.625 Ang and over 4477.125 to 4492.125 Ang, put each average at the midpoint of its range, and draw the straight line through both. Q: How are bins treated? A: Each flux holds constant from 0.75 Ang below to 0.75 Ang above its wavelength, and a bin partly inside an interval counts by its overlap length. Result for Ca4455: 1.8 Ang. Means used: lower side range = 6.7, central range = 6.23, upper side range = 6.89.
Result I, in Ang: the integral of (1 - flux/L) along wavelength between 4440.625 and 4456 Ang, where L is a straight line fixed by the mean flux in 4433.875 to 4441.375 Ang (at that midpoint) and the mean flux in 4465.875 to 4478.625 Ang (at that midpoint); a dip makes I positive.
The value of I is 0.7 Ang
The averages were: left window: 6.64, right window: 6.68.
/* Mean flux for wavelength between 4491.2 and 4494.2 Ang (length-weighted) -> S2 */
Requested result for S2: 6.36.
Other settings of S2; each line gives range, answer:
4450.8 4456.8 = 6.81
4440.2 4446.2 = 5.76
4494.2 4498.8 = 6.12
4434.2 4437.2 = 6.21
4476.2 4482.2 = 7.27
